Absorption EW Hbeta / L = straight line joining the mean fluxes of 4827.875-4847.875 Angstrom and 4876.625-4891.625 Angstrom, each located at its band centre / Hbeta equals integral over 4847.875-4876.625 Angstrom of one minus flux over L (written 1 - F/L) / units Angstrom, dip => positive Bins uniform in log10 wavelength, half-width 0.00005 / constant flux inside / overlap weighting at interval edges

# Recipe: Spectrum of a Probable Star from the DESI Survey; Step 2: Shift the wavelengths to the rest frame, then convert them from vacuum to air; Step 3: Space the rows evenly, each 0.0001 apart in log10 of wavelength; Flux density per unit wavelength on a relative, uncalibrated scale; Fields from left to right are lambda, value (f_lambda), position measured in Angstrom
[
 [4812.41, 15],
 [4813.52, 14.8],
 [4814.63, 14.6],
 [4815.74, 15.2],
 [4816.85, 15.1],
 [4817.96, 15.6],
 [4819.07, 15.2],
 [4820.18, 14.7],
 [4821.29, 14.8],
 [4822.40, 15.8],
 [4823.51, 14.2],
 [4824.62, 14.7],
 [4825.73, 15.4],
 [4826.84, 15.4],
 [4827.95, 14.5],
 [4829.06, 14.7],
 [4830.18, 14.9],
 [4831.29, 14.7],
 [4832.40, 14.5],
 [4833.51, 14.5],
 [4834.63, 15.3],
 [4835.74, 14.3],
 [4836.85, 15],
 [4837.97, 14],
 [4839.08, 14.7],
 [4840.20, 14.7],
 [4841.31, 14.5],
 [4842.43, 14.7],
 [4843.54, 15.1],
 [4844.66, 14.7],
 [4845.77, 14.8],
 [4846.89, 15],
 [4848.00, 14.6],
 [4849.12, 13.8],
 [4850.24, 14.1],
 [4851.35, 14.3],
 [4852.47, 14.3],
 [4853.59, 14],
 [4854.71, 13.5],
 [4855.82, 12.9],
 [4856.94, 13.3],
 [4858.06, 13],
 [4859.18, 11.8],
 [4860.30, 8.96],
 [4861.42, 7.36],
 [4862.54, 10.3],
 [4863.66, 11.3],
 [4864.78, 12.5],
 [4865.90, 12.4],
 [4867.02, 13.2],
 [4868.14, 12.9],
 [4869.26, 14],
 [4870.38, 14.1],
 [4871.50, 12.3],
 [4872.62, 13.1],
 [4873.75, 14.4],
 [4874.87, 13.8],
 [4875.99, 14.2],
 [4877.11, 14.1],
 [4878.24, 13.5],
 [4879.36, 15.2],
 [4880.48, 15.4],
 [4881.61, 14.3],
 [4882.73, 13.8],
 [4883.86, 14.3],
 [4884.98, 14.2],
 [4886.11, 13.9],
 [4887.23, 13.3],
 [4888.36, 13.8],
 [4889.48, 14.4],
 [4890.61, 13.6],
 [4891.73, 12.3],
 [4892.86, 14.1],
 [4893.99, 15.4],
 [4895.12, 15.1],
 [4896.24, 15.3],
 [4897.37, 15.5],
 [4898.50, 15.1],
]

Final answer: 3.07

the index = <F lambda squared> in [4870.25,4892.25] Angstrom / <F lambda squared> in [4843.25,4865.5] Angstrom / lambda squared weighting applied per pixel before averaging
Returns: 1.09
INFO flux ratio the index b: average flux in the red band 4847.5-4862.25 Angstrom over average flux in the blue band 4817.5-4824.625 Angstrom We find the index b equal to 0.85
